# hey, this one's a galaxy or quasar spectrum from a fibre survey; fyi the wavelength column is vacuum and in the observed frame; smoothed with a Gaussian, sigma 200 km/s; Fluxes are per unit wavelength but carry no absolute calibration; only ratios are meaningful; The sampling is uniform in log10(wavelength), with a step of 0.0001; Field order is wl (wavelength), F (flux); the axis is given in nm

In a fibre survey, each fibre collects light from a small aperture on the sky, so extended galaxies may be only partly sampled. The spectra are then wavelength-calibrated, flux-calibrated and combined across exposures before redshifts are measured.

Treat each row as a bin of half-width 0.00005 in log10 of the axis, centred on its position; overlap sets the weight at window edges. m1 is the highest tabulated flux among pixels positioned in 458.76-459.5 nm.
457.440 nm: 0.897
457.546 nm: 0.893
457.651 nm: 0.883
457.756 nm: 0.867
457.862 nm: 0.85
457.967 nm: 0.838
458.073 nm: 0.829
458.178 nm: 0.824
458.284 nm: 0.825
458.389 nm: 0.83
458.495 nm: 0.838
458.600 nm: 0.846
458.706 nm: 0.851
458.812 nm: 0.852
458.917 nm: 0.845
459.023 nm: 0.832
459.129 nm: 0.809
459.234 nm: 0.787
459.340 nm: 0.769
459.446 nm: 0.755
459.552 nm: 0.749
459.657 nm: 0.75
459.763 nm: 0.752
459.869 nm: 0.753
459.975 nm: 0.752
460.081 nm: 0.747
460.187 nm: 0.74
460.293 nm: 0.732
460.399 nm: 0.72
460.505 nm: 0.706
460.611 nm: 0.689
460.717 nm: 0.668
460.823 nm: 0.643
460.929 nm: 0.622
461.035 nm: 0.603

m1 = 0.852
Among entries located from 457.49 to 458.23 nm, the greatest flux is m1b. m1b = 0.893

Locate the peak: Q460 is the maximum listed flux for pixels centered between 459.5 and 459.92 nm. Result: 0.753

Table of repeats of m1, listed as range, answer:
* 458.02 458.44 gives 0.83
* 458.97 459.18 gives 0.832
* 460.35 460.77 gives 0.72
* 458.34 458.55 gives 0.838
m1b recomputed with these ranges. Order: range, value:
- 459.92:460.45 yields 0.752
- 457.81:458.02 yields 0.85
